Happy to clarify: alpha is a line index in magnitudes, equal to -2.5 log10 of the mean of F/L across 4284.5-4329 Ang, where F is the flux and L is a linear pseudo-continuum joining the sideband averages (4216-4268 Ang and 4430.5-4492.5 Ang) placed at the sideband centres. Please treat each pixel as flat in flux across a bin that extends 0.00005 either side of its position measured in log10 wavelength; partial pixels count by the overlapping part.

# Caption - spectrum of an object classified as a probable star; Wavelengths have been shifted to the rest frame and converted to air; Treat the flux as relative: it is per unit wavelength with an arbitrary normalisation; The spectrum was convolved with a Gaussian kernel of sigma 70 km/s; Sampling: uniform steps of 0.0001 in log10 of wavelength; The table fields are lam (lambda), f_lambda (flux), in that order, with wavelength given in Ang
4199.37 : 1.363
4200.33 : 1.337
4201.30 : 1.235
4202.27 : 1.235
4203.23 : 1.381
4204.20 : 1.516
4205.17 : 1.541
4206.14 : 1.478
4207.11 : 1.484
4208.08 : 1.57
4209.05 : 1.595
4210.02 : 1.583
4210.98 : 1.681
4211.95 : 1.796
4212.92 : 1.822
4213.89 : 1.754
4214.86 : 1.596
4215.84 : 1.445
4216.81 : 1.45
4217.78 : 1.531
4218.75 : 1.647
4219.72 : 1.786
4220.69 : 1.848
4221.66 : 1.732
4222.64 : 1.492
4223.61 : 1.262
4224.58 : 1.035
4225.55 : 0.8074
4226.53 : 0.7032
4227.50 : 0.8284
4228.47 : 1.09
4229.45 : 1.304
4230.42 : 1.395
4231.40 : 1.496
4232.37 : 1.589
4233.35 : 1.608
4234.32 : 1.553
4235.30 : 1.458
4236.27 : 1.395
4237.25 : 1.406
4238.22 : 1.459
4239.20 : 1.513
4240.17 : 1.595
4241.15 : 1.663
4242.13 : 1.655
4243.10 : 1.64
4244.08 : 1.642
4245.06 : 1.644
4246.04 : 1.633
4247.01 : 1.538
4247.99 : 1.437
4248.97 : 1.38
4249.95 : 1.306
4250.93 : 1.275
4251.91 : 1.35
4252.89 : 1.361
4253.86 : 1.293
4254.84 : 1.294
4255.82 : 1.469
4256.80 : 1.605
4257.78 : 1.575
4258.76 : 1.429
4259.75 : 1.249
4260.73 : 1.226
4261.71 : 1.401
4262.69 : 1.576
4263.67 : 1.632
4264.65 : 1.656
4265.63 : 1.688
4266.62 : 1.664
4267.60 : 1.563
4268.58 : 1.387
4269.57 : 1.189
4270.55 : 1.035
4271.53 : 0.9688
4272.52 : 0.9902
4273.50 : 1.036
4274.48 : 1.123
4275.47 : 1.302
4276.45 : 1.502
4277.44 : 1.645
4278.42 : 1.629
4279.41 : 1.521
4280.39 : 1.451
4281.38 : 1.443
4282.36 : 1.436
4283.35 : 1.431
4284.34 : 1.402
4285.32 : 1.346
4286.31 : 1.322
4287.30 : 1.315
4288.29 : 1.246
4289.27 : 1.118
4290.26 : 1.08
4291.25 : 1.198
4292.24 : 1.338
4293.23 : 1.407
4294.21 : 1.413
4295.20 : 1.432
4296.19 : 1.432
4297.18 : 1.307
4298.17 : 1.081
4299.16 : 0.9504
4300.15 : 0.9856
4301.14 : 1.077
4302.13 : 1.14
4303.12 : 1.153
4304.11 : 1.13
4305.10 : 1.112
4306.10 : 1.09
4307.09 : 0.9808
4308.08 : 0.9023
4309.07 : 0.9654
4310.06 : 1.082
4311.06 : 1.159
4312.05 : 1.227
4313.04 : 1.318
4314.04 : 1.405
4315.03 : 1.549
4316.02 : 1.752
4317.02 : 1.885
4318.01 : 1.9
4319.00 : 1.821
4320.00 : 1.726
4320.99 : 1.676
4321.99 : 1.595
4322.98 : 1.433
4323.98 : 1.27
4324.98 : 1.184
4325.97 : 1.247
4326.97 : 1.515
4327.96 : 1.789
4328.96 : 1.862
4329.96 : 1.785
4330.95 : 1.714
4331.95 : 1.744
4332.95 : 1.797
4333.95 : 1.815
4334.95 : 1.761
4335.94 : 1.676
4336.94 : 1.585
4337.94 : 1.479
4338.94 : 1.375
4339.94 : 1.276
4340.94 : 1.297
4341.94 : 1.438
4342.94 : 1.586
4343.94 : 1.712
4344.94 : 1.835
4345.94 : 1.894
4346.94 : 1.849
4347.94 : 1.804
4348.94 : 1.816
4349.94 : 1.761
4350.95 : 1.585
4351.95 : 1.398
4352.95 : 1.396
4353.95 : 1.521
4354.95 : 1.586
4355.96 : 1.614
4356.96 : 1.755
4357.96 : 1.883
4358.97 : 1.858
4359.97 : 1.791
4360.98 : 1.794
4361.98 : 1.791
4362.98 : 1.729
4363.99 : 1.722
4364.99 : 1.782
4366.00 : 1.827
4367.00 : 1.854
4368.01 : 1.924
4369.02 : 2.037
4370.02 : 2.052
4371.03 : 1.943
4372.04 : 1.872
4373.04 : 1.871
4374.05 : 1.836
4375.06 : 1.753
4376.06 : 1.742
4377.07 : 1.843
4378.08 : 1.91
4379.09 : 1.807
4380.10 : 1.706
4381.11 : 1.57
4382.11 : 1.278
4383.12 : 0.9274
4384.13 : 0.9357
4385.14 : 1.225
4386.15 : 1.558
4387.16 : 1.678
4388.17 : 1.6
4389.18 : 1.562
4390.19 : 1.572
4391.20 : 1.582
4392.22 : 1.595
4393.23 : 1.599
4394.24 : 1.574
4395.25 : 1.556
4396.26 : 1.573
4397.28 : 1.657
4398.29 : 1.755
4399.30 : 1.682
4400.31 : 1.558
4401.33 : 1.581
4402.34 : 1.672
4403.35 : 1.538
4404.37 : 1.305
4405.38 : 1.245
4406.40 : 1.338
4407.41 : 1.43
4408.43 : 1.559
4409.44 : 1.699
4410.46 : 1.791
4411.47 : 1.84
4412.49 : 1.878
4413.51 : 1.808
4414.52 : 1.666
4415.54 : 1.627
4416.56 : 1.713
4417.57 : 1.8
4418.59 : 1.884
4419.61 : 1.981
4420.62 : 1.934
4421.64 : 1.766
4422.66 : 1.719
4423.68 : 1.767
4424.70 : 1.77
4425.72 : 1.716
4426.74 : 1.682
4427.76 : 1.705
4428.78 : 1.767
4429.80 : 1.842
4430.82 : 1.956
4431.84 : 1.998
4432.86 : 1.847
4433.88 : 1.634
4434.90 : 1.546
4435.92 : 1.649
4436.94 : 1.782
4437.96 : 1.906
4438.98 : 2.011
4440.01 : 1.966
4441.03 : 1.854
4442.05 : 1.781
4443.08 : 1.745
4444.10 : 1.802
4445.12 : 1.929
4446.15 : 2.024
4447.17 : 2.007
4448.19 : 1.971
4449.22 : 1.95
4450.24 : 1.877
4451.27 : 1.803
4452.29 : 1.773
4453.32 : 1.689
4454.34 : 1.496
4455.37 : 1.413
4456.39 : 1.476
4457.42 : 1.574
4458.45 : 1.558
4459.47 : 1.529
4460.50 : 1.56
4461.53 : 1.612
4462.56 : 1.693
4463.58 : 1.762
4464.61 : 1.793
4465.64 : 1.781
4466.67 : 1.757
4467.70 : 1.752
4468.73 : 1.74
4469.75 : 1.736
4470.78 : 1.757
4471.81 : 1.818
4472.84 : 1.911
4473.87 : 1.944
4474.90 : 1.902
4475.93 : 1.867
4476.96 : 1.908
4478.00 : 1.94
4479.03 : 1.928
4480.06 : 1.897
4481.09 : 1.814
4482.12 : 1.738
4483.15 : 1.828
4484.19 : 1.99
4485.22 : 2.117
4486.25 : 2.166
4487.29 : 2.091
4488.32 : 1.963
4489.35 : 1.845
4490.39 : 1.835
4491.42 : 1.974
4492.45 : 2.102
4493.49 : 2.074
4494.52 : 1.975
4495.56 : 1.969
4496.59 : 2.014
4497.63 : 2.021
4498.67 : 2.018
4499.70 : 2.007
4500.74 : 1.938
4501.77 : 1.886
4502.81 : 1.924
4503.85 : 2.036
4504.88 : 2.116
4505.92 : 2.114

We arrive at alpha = 0.18 mag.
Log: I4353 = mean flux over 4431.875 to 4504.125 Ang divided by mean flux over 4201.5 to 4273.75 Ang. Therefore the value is 1.28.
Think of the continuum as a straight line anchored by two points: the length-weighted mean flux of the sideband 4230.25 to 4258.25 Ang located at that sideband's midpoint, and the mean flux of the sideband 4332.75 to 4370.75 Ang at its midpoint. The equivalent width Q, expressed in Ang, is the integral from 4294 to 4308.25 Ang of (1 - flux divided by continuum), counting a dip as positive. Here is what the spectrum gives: 4.1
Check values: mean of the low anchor 1.49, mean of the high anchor 1.7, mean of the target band 1.15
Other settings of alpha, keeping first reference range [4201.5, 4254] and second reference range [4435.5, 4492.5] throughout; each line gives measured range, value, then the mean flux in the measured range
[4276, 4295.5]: 0.127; 1.38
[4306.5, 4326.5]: 0.144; 1.4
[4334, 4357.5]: 0.021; 1.61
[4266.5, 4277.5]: 0.217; 1.26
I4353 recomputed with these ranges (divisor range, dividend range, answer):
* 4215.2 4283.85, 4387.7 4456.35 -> 1.21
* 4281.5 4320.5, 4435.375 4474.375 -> 1.36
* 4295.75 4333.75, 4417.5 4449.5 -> 1.32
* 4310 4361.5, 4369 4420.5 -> 1.02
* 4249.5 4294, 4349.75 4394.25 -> 1.22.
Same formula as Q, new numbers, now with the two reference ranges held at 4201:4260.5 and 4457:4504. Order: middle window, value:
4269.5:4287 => 2.45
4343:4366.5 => -0.84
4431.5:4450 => -0.51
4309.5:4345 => 1.33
